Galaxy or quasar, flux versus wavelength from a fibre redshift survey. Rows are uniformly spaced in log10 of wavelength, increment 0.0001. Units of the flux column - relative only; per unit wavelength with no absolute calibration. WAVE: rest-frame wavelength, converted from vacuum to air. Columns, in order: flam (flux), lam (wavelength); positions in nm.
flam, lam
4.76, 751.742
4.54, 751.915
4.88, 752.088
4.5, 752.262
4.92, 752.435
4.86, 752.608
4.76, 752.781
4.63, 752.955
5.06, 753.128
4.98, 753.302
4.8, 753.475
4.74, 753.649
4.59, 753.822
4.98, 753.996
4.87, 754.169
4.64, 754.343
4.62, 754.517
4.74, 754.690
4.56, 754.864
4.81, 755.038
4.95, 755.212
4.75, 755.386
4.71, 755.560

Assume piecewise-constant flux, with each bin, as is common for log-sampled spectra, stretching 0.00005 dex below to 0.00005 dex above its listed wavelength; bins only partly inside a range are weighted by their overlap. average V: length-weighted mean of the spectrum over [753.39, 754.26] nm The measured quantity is 4.8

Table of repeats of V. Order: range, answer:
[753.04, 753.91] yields 4.83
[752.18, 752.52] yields 4.72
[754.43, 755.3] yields 4.74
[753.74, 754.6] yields 4.74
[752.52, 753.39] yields 4.86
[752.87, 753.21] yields 4.85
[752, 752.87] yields 4.78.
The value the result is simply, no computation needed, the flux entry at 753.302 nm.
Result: 4.98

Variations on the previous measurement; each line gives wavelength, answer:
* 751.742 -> 4.76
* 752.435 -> 4.92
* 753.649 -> 4.74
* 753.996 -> 4.98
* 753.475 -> 4.8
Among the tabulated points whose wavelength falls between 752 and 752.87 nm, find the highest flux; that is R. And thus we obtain 4.92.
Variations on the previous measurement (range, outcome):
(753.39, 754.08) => 4.98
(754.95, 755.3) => 4.95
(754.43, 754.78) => 4.74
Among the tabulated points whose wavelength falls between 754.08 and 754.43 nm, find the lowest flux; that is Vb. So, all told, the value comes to 4.64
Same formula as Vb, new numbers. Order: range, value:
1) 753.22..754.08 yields 4.59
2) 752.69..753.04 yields 4.63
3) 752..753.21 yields 4.5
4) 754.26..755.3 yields 4.56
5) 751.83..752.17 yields 4.54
